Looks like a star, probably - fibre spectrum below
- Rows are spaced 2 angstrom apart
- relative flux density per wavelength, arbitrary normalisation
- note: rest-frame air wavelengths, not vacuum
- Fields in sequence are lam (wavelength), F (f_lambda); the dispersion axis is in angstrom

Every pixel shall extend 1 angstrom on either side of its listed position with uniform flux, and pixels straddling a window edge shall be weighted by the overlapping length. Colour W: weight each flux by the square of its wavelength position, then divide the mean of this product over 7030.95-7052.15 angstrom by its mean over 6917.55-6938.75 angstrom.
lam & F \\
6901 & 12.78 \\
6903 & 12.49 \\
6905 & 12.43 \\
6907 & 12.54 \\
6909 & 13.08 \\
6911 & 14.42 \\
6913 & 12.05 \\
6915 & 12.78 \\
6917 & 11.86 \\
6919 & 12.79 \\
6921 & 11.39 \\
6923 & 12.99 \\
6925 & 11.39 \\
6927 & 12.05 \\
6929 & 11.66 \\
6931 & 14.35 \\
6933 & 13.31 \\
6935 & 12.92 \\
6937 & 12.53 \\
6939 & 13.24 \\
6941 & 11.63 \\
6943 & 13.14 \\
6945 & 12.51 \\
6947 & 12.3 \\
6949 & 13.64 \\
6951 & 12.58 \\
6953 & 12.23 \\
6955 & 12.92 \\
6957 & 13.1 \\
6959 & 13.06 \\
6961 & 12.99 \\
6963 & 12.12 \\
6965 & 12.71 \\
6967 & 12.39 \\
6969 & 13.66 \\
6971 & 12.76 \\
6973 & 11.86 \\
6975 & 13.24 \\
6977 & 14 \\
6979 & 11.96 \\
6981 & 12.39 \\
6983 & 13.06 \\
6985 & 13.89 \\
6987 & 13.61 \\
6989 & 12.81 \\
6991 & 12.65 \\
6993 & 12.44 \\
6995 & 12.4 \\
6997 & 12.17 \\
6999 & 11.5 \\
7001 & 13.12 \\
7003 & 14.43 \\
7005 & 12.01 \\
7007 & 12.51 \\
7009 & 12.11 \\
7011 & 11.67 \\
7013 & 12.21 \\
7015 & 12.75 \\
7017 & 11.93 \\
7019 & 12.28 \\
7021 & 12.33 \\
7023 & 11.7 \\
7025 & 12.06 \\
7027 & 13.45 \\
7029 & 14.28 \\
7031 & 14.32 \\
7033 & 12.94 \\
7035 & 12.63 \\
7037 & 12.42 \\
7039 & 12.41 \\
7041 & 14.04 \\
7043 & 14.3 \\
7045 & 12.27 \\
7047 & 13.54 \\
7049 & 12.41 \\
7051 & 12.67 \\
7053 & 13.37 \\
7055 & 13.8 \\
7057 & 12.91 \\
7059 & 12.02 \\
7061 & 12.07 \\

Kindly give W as 1.07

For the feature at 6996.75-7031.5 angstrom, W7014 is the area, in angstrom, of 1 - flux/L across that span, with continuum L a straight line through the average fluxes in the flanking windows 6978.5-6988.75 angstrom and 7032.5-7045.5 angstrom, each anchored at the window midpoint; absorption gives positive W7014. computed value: 1.2 angstrom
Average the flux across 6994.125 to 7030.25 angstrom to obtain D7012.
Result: 12.5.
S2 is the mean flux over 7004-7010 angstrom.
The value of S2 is 12.2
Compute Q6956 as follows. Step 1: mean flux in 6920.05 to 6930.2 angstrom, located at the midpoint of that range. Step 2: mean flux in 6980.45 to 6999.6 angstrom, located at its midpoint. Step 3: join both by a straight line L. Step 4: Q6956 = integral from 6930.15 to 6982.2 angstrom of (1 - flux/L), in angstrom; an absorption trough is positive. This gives -2.2 angstrom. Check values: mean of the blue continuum 11.9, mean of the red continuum 12.7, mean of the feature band 12.8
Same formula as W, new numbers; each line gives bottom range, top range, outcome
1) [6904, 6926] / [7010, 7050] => 1.06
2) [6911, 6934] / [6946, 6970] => 1.03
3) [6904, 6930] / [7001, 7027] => 1.03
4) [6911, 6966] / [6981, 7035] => 1.03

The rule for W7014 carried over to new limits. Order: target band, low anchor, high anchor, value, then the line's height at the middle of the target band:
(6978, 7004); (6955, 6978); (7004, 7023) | -0.6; 12.5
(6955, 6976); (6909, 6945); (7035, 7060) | -0.1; 12.7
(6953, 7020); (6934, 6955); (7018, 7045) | 0.8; 12.8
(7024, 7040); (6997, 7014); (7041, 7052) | -0.2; 12.9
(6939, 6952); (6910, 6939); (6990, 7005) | -0.1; 12.6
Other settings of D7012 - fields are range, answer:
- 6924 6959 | 12.7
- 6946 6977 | 12.8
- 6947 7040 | 12.7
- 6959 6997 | 12.8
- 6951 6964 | 12.7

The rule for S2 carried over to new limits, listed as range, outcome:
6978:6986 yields 12.8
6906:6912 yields 13.3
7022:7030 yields 12.9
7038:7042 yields 13.2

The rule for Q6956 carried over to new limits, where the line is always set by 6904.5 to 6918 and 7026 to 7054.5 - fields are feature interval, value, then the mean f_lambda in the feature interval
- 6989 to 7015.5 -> 1.3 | 12.5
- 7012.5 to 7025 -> 0.9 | 12.2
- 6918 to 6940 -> 0.4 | 12.6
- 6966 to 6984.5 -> 0.2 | 12.8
